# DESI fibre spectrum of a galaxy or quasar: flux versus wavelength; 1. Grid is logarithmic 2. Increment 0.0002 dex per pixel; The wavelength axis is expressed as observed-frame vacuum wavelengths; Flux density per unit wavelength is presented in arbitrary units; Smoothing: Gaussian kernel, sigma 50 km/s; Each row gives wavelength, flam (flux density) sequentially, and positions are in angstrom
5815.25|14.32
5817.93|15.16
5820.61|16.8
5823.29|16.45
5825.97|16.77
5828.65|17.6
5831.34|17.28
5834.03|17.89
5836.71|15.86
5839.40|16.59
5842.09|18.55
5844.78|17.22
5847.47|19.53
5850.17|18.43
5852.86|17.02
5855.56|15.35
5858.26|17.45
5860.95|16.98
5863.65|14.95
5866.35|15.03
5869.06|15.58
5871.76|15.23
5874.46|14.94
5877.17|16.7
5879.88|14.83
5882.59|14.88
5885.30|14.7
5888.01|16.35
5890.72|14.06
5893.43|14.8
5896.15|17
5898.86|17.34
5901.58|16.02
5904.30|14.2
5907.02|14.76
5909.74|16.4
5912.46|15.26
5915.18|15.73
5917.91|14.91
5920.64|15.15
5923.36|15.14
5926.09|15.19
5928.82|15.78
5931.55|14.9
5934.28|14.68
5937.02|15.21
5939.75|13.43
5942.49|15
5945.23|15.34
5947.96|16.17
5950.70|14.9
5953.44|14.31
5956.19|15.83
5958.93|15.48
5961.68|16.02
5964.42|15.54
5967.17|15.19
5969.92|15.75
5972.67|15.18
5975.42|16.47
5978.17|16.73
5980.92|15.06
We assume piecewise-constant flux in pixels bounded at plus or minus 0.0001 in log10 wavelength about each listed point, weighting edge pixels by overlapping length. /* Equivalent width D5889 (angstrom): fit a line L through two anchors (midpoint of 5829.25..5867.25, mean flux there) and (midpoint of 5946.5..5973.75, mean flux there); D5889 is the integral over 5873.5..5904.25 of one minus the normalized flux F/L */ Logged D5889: 1.7 angstrom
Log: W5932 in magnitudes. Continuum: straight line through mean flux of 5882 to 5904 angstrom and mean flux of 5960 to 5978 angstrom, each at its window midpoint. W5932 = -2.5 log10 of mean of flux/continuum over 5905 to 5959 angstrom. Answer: 0.04 mag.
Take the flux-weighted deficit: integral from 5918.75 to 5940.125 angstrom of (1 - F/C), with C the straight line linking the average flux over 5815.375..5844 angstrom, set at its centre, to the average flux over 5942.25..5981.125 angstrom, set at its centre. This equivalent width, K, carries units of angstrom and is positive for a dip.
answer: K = 1.2 angstrom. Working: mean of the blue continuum 16.8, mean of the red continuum 15.6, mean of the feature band 15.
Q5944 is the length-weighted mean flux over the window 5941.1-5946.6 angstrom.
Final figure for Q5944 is 15.2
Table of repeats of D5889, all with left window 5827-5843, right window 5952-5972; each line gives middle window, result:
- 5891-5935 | 1.92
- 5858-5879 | 1.28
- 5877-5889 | 0.88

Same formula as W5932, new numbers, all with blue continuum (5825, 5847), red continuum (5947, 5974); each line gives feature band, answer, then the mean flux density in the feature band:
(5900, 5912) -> 0.06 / 15.4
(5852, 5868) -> 0.06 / 16.1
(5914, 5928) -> 0.05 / 15.2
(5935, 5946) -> 0.07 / 14.7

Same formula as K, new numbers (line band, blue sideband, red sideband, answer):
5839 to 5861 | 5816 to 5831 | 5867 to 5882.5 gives -2.2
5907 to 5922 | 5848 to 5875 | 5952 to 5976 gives 0.4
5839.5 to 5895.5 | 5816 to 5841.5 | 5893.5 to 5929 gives 0.1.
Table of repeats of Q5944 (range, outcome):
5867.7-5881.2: 15.4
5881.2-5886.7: 14.8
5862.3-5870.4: 15.2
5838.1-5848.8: 18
